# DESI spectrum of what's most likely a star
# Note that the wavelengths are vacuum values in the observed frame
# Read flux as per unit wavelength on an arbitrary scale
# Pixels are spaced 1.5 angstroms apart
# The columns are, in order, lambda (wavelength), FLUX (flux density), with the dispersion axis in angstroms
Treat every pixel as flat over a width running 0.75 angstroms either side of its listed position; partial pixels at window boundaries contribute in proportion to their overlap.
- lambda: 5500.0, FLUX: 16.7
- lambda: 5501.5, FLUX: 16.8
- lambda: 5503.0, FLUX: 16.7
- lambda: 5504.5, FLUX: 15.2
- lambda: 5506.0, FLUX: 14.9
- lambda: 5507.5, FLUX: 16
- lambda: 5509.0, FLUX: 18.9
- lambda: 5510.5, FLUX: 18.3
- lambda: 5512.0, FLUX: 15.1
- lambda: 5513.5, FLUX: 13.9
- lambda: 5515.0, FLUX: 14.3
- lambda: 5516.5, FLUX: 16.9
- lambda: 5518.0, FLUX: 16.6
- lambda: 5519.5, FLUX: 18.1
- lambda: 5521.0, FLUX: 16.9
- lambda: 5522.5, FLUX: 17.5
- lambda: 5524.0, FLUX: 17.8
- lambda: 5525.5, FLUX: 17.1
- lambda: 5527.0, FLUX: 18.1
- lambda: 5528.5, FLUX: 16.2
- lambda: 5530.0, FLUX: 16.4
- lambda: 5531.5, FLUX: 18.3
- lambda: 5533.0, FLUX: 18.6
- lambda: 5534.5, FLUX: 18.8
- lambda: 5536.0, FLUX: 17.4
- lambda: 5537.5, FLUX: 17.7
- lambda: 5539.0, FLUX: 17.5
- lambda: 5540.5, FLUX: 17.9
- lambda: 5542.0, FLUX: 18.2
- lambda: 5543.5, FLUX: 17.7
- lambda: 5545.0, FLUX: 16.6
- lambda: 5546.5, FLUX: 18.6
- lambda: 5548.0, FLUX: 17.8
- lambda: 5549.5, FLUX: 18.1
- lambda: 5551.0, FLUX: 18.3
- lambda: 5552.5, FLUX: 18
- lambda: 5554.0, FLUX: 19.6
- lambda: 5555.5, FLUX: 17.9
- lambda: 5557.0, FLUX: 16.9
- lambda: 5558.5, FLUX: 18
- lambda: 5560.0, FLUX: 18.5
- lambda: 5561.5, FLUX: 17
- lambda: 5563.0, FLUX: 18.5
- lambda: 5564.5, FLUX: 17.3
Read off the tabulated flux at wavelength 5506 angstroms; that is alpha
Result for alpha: 14.9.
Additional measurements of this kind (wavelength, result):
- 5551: 18.3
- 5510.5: 18.3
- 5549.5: 18.1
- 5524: 17.8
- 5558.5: 18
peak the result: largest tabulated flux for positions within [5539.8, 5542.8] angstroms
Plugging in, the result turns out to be 18.2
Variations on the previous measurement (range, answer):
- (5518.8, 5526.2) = 18.1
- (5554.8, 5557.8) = 17.9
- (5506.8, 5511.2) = 18.9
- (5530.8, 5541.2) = 18.8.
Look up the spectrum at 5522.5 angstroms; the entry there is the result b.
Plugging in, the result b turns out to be 17.5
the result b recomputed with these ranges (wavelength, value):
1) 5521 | 16.9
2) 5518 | 16.6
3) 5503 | 16.7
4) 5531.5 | 18.3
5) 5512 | 15.1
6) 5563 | 18.5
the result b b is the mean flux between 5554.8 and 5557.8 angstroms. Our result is 17.4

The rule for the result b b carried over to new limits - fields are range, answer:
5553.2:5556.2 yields 18.8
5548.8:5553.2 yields 18.1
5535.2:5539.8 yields 17.6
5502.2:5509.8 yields 16.4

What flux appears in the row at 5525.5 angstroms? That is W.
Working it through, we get 17.1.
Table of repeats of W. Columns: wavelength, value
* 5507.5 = 16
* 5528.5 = 16.2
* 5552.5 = 18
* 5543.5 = 17.7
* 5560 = 18.5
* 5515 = 14.3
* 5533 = 18.6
